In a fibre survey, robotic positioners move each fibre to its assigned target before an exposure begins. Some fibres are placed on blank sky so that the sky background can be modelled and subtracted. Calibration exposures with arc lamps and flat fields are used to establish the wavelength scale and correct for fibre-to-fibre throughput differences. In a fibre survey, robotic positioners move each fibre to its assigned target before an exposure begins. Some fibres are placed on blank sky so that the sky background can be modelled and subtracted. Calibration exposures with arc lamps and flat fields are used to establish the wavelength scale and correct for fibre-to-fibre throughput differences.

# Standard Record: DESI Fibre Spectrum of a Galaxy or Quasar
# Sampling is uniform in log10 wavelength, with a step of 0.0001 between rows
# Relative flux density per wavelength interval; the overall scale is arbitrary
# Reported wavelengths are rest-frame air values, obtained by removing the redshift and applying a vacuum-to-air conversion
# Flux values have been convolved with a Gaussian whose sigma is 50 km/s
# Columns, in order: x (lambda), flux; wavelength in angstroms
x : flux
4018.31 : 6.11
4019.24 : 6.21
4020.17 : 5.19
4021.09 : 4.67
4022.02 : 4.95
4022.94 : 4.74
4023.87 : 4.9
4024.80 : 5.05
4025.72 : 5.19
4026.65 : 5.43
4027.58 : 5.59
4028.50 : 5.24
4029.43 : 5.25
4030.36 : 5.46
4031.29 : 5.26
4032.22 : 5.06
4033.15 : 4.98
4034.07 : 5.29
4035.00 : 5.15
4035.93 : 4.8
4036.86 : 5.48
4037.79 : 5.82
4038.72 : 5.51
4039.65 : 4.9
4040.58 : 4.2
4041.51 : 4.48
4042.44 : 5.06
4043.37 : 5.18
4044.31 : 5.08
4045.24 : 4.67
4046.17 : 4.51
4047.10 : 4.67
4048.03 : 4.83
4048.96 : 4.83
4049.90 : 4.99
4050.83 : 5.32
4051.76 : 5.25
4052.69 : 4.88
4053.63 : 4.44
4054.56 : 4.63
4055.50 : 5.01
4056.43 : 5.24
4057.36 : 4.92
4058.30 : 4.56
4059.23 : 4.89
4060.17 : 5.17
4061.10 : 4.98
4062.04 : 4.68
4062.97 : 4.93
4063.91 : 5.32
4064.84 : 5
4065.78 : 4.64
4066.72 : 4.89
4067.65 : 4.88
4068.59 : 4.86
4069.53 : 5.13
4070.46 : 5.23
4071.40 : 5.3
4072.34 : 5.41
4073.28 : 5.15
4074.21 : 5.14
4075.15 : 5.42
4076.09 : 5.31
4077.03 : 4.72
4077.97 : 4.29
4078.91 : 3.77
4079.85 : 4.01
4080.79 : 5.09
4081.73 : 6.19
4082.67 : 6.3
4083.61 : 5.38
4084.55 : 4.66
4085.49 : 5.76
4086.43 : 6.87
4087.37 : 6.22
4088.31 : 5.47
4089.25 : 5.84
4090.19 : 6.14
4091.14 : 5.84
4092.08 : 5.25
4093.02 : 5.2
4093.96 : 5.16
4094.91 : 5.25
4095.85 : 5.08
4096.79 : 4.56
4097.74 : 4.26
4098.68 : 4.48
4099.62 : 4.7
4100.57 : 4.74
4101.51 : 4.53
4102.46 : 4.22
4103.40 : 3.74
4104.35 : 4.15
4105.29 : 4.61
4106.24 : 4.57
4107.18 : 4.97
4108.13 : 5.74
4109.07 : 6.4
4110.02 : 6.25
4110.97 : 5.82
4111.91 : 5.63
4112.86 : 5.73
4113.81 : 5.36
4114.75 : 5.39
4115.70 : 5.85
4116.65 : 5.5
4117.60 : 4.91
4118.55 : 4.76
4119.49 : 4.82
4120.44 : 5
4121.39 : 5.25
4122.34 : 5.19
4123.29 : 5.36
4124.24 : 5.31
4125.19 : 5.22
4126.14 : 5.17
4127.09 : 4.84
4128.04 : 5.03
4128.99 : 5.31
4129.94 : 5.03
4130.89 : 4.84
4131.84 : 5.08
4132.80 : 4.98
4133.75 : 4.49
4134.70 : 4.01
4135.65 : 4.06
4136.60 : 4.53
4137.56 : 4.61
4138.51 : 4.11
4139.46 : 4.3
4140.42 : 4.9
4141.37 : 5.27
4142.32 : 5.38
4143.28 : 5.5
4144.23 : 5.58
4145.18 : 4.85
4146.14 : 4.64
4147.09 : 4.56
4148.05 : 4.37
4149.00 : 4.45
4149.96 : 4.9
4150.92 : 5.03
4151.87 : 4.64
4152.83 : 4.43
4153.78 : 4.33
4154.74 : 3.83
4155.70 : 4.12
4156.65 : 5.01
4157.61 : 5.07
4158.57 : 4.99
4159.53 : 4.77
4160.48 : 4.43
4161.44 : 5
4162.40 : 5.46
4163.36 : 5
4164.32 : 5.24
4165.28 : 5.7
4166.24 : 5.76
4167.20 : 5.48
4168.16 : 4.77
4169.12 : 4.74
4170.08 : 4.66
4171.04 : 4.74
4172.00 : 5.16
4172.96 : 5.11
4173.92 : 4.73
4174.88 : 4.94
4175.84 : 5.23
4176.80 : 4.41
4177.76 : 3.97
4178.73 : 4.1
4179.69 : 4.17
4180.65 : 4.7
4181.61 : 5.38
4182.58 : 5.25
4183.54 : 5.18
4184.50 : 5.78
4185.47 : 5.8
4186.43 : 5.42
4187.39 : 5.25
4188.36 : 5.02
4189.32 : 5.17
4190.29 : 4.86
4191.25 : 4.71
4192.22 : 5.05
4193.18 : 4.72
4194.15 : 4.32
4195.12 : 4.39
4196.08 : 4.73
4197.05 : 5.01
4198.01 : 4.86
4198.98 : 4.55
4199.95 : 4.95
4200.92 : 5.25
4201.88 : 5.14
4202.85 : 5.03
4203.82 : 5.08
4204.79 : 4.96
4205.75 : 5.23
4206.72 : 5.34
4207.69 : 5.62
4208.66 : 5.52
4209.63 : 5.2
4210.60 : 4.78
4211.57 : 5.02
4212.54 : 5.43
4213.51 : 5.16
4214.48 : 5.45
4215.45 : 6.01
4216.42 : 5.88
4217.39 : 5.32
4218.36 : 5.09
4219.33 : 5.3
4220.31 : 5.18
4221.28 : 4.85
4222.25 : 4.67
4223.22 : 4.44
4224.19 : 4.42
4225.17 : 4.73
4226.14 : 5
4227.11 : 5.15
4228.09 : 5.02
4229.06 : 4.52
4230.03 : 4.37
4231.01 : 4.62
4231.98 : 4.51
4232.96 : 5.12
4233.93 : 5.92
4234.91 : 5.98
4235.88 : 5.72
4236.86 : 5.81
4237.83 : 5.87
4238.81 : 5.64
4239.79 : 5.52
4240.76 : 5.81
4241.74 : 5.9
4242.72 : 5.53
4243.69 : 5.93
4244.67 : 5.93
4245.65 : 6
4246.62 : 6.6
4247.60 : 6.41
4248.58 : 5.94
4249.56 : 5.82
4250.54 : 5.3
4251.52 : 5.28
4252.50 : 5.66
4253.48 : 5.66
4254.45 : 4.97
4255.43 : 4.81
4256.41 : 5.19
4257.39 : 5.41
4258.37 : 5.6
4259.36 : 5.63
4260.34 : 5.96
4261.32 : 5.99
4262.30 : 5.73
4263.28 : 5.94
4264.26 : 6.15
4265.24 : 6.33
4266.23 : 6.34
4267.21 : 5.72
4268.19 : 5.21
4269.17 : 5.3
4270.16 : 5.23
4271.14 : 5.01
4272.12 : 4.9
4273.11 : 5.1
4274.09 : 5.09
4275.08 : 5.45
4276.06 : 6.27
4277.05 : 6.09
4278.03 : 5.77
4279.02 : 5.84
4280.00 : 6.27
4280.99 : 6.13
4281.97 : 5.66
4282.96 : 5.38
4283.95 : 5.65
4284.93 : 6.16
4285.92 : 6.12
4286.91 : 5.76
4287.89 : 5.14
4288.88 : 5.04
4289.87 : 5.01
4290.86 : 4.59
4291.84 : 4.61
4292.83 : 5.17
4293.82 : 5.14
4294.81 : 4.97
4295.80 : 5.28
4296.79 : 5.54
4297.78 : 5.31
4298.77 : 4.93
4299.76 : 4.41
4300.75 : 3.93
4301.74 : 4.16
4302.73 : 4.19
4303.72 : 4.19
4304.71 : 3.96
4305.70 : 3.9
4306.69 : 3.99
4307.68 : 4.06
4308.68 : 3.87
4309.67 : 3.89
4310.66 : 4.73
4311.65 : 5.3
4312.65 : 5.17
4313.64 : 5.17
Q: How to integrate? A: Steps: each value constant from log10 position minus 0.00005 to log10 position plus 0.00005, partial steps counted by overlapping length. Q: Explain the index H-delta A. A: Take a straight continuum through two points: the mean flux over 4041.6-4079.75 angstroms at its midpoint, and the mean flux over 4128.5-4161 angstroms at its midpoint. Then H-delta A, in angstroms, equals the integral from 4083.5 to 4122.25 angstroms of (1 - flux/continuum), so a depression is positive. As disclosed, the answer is -3.24 angstroms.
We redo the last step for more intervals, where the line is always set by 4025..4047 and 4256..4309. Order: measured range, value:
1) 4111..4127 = -0.4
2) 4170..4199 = 1.7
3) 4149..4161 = 1.3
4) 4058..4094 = -0.6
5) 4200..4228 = 0.4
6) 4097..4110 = 1.0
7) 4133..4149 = 1.5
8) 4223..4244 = -0.1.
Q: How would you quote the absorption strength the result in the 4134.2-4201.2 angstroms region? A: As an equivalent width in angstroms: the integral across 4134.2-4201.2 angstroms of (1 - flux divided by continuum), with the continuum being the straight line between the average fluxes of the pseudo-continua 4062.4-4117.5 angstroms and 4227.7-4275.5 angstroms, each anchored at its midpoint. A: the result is 6.3 angstroms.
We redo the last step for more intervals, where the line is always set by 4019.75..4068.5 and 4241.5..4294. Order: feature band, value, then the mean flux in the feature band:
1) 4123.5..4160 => 3.35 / 4.78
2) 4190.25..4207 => 1.63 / 4.9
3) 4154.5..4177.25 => 1.66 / 4.94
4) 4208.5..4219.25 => 0.23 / 5.35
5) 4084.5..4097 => -1.08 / 5.57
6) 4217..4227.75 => 1.11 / 4.92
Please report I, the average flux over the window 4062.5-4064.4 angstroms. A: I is 5.14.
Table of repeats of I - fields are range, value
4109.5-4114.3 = 5.76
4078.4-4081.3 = 4.31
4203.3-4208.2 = 5.25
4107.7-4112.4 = 5.97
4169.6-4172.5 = 4.86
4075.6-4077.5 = 5.01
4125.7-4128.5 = 5.01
